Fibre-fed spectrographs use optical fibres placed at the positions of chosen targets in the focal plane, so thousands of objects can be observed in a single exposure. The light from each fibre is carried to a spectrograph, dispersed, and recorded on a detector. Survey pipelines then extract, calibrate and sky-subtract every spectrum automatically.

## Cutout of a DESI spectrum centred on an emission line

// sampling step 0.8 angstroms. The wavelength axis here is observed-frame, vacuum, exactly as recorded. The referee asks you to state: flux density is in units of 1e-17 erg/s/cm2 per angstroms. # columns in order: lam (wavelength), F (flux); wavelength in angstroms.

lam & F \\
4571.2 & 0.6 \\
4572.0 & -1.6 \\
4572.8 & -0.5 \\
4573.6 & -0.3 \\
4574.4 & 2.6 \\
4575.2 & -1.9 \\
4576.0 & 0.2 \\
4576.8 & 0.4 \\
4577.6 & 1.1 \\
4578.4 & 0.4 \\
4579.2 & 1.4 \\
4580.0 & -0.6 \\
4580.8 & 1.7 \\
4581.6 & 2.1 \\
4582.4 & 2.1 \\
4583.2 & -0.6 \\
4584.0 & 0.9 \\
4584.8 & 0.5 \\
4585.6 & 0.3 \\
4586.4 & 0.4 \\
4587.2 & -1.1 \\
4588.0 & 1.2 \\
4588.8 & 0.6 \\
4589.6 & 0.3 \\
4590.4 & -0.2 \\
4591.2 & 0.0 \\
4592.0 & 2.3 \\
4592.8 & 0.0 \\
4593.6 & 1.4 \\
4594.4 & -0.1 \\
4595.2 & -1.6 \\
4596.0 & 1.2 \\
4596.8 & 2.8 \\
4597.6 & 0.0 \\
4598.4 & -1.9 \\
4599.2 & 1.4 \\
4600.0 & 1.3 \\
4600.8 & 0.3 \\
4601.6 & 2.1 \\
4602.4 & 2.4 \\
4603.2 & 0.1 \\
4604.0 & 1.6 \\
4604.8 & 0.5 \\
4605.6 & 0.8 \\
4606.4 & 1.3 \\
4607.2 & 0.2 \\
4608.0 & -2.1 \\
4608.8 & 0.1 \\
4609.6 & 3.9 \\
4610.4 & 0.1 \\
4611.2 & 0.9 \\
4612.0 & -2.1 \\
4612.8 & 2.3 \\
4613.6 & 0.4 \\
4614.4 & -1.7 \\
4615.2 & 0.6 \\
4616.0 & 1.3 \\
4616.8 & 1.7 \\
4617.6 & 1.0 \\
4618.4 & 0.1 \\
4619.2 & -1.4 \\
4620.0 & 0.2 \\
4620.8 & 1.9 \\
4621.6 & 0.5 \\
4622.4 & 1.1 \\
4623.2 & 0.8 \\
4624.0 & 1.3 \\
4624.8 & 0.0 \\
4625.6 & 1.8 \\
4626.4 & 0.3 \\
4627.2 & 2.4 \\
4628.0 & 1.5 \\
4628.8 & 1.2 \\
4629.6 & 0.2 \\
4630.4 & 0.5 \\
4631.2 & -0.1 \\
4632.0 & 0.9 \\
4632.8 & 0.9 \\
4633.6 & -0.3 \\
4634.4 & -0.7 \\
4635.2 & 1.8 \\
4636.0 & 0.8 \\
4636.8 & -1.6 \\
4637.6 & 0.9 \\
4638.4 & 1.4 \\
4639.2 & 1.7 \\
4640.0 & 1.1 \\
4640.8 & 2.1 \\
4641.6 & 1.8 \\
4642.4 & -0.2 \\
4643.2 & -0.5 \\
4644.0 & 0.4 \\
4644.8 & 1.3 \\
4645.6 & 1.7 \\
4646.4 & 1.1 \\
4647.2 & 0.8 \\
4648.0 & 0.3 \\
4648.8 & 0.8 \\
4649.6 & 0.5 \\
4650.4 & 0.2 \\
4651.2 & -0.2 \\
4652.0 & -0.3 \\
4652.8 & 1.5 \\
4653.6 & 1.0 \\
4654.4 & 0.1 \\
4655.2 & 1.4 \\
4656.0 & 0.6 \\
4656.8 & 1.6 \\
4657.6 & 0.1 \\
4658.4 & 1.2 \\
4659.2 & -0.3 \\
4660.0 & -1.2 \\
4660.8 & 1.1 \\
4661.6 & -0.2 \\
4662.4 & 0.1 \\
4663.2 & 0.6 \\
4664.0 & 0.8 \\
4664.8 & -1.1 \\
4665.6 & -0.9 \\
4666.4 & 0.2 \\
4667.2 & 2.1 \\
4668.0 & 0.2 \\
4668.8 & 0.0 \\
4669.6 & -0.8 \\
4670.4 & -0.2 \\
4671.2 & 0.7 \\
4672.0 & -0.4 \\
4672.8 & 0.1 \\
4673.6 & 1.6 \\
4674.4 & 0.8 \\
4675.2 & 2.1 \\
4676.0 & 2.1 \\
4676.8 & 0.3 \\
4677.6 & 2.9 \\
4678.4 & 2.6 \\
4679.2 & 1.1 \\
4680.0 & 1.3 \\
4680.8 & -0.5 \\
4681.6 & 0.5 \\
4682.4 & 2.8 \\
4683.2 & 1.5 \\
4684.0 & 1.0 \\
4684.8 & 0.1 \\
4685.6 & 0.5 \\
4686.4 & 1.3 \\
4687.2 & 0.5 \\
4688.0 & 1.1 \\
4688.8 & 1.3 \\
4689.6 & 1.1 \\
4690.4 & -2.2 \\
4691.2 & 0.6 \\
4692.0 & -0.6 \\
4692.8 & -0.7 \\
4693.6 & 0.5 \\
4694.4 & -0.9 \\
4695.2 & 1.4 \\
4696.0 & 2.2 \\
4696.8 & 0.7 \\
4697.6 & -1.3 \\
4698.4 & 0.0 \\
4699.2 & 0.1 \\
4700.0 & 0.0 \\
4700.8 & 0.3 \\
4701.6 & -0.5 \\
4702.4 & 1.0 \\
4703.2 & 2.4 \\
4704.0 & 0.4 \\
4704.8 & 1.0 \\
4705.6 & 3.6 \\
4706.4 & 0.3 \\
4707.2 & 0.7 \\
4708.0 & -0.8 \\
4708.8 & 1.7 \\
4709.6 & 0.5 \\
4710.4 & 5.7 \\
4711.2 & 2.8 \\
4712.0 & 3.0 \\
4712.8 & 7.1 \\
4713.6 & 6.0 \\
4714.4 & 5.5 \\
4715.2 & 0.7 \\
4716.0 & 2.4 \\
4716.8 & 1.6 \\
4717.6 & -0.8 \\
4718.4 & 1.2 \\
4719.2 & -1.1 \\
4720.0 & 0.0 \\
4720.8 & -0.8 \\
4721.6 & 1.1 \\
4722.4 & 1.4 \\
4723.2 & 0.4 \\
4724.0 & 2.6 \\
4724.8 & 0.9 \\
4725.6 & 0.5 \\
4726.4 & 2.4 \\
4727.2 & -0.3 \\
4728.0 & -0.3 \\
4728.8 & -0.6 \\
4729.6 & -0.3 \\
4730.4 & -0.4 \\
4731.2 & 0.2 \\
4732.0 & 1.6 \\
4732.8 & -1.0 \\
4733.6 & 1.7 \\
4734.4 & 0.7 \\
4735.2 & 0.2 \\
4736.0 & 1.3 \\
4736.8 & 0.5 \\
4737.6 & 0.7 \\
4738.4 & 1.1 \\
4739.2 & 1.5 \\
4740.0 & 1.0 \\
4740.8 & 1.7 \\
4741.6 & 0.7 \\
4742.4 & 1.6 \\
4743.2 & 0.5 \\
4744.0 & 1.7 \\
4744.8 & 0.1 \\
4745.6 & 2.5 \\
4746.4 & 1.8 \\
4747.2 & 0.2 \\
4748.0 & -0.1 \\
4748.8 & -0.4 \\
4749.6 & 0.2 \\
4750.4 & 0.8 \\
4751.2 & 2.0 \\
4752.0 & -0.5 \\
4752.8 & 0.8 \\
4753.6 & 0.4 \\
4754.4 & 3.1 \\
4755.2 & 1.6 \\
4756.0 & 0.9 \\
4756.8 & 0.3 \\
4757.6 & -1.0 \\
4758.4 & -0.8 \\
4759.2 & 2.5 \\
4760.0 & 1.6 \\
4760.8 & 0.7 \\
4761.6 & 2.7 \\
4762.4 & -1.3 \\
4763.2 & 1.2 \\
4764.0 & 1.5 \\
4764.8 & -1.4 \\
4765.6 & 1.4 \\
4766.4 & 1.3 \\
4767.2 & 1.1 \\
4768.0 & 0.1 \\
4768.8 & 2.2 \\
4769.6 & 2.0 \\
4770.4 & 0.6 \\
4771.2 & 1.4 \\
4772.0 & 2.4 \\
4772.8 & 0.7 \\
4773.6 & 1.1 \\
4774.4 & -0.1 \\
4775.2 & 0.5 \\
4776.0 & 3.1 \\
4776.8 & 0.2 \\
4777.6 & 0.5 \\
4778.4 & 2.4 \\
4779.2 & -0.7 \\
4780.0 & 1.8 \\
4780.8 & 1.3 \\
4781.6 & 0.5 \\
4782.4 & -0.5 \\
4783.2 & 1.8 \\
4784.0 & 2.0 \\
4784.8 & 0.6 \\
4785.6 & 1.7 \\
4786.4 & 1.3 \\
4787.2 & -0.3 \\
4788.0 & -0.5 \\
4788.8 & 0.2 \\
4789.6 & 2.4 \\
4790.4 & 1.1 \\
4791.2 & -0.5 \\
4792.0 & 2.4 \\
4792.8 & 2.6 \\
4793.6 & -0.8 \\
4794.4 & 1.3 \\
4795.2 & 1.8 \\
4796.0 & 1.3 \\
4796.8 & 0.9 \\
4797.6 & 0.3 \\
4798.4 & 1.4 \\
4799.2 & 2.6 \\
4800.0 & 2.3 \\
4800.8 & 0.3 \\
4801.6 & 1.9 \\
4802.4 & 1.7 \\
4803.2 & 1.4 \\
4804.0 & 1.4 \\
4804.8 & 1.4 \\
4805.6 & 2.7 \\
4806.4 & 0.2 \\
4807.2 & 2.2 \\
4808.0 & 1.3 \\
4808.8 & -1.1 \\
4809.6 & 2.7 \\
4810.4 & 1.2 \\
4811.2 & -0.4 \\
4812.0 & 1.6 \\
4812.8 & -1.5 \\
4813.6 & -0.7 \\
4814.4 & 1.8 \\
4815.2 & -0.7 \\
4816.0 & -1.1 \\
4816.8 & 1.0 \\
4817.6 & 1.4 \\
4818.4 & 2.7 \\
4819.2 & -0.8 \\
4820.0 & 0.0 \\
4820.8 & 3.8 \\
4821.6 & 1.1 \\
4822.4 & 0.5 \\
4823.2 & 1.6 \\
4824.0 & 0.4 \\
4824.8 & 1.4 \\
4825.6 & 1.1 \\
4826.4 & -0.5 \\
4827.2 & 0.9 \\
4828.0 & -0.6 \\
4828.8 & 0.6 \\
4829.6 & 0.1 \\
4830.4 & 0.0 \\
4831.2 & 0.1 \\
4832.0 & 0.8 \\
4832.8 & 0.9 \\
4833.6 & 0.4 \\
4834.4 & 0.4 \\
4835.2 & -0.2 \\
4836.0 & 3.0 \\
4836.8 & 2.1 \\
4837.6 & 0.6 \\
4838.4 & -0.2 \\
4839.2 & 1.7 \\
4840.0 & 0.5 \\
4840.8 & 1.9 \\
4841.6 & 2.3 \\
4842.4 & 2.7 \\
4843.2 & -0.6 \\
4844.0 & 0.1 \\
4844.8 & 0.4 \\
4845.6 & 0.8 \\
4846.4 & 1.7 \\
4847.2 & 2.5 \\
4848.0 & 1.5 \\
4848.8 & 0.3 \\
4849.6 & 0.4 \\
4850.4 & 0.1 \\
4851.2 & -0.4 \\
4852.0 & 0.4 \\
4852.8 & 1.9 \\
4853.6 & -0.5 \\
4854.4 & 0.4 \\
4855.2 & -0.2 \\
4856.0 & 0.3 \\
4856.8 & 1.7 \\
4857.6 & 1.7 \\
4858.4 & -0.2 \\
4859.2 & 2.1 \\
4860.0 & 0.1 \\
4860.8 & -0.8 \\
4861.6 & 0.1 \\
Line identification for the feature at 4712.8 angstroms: [O II] 3727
